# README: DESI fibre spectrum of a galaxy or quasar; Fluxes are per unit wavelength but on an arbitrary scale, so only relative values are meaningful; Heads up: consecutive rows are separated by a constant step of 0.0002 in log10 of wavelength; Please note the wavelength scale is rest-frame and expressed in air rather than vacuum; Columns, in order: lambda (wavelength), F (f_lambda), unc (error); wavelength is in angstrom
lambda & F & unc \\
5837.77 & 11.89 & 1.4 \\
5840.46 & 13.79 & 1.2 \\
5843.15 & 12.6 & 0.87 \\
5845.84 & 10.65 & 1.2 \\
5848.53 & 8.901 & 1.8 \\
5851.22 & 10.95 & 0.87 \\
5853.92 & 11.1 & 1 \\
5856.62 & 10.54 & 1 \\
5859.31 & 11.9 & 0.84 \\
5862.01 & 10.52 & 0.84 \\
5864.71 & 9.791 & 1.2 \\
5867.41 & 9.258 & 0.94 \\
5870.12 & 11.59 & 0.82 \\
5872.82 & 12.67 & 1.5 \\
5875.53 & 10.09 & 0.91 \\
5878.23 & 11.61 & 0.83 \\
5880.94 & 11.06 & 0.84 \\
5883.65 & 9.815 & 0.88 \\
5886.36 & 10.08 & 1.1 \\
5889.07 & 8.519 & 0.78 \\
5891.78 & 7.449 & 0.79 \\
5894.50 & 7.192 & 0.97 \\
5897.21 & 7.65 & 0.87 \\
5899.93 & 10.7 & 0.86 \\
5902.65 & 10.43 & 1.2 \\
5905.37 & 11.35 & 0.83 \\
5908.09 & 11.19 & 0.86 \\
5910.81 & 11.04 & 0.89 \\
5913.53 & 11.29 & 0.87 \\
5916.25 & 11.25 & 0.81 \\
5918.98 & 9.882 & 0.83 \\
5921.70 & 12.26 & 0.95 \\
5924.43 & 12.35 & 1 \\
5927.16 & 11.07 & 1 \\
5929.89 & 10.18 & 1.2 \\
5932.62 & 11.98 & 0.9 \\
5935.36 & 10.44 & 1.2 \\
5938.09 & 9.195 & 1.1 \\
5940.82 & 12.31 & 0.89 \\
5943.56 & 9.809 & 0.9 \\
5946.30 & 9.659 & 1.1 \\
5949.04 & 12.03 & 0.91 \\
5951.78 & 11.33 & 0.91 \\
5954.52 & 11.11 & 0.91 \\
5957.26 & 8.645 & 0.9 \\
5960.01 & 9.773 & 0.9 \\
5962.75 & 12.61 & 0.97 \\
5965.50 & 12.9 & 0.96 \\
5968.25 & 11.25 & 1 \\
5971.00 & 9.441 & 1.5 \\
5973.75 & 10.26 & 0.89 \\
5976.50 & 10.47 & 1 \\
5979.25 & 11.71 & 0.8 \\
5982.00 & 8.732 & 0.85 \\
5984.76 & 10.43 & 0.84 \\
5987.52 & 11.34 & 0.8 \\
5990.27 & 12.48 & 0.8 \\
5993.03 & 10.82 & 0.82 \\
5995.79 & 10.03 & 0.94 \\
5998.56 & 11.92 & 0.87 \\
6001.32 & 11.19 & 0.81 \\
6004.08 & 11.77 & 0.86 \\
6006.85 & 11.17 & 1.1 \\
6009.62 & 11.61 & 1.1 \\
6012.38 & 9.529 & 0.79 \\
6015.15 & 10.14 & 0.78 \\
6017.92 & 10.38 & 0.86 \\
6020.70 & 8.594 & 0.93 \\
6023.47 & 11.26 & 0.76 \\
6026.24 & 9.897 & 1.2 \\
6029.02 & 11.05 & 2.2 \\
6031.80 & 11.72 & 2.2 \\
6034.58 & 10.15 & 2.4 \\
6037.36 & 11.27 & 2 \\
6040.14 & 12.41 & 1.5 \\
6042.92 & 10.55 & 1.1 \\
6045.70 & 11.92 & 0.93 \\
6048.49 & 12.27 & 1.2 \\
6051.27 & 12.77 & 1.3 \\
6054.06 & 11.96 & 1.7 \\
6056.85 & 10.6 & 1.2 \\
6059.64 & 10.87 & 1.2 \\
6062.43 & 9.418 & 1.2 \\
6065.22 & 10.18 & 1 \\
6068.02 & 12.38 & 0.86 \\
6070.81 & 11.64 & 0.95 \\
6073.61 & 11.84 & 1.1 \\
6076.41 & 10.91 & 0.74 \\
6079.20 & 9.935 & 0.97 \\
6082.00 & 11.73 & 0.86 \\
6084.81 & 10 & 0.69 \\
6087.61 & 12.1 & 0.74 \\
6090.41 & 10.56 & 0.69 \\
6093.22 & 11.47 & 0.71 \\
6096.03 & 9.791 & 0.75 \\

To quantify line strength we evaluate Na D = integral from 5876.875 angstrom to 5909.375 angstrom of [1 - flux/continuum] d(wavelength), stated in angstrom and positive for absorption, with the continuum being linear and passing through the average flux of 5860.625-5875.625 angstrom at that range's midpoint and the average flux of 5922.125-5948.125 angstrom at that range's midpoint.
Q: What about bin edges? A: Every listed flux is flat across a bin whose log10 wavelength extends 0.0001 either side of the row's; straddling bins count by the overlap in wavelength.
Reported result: 3.03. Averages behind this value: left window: 10.7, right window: 10.8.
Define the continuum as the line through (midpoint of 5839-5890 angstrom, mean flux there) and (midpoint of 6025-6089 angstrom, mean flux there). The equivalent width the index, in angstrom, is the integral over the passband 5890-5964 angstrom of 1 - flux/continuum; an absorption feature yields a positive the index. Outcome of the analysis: 3.0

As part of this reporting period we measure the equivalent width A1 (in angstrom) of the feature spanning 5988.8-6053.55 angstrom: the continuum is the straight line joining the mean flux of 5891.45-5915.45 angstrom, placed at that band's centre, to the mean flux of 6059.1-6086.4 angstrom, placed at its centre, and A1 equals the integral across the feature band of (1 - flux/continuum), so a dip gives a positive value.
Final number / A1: -3.0 angstrom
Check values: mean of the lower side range 9.95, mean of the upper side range 10.9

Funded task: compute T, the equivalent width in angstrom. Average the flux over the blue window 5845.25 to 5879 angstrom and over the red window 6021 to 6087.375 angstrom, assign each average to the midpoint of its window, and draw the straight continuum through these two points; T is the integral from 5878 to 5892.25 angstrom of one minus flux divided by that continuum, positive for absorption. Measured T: 1.35 angstrom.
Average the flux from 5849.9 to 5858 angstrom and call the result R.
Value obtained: 10.9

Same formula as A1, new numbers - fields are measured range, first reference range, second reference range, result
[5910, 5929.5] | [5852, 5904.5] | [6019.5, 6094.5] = -1.7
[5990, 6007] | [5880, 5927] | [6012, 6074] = -0.8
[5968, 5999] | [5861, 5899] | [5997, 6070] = -0.1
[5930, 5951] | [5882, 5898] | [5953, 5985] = -1.9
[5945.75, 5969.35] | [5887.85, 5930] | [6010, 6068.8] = -1.3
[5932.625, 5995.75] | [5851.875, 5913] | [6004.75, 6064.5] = -0.9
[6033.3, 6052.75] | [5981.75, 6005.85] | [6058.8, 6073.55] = -1.1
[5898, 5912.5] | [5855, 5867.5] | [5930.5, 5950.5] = -0.2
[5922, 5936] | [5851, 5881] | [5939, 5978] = -0.6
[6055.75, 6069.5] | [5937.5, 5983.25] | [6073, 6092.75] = 0.3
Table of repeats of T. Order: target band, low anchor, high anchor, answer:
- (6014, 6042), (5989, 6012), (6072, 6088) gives 1.3 angstrom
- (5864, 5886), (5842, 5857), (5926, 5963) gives 0.0 angstrom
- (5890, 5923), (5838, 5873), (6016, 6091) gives 2.8 angstrom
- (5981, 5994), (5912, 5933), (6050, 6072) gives 0.5 angstrom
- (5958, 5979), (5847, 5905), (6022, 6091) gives -0.5 angstrom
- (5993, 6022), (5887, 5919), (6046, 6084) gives 0.3 angstrom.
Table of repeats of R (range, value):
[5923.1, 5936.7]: 11.2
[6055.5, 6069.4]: 10.7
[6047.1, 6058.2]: 11.9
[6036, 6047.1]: 11.5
